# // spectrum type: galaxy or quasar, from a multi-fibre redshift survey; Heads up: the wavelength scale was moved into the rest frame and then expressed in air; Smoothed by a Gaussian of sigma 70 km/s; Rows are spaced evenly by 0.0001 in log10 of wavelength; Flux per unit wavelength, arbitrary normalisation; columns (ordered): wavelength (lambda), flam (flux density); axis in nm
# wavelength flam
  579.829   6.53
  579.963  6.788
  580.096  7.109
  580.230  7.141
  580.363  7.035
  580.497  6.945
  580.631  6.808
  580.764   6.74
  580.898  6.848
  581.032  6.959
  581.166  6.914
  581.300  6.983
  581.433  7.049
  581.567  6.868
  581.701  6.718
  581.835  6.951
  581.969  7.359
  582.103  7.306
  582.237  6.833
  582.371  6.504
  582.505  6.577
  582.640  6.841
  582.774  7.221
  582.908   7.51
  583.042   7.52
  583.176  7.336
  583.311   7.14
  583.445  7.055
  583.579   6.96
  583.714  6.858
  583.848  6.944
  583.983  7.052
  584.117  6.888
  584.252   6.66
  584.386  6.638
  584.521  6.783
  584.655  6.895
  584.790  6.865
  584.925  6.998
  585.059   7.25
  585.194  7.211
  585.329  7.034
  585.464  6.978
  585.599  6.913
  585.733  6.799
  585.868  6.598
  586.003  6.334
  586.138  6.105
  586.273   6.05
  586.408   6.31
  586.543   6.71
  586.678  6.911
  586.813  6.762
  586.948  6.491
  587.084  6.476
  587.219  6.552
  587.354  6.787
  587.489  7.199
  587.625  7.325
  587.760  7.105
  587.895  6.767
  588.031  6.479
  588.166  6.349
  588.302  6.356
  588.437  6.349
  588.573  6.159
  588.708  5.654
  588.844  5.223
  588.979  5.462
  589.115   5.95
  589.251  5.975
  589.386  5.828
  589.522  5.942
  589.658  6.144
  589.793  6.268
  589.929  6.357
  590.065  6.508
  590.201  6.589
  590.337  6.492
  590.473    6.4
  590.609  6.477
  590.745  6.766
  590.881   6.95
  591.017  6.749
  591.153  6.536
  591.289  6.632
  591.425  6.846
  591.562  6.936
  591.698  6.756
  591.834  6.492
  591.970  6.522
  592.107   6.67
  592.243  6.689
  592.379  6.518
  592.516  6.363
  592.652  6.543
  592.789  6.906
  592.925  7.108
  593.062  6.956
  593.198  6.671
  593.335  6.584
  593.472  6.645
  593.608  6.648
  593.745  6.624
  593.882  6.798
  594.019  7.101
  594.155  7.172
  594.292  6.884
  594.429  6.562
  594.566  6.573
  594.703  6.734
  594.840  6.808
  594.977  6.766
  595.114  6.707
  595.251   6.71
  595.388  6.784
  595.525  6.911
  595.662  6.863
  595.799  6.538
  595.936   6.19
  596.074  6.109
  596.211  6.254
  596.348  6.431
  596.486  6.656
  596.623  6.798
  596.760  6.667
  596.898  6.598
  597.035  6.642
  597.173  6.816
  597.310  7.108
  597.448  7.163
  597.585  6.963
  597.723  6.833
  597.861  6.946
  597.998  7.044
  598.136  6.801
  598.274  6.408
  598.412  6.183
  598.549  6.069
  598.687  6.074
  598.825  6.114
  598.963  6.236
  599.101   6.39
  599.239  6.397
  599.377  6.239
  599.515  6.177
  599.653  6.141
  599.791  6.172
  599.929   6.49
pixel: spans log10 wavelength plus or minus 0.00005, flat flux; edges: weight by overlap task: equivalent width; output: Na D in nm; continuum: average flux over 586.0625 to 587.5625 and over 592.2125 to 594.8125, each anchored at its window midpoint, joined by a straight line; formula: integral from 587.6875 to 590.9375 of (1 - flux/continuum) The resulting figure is 0.179 nm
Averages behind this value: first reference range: 6.58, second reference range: 6.74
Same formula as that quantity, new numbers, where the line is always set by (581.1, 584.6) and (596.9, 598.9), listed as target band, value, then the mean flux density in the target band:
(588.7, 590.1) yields 0.18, 5.94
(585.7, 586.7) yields 0.07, 6.45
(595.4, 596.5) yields 0.03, 6.5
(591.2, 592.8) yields 0.03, 6.64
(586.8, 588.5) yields 0.05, 6.69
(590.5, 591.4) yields 0.02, 6.68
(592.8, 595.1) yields -0.02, 6.79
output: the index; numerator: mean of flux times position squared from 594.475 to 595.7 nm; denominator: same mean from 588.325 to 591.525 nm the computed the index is 1.09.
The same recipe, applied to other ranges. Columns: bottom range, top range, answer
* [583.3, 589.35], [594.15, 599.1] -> 1.04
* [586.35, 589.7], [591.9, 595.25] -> 1.08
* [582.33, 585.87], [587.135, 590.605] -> 0.92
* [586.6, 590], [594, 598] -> 1.09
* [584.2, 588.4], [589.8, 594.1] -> 1.01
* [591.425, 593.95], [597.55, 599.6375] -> 0.98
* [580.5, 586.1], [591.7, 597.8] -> 1.00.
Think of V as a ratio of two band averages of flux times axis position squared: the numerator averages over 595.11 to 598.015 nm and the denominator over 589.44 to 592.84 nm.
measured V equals 1.04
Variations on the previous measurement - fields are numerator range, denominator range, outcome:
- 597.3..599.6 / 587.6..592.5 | 1.05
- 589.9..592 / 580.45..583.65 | 0.98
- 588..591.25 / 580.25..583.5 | 0.92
